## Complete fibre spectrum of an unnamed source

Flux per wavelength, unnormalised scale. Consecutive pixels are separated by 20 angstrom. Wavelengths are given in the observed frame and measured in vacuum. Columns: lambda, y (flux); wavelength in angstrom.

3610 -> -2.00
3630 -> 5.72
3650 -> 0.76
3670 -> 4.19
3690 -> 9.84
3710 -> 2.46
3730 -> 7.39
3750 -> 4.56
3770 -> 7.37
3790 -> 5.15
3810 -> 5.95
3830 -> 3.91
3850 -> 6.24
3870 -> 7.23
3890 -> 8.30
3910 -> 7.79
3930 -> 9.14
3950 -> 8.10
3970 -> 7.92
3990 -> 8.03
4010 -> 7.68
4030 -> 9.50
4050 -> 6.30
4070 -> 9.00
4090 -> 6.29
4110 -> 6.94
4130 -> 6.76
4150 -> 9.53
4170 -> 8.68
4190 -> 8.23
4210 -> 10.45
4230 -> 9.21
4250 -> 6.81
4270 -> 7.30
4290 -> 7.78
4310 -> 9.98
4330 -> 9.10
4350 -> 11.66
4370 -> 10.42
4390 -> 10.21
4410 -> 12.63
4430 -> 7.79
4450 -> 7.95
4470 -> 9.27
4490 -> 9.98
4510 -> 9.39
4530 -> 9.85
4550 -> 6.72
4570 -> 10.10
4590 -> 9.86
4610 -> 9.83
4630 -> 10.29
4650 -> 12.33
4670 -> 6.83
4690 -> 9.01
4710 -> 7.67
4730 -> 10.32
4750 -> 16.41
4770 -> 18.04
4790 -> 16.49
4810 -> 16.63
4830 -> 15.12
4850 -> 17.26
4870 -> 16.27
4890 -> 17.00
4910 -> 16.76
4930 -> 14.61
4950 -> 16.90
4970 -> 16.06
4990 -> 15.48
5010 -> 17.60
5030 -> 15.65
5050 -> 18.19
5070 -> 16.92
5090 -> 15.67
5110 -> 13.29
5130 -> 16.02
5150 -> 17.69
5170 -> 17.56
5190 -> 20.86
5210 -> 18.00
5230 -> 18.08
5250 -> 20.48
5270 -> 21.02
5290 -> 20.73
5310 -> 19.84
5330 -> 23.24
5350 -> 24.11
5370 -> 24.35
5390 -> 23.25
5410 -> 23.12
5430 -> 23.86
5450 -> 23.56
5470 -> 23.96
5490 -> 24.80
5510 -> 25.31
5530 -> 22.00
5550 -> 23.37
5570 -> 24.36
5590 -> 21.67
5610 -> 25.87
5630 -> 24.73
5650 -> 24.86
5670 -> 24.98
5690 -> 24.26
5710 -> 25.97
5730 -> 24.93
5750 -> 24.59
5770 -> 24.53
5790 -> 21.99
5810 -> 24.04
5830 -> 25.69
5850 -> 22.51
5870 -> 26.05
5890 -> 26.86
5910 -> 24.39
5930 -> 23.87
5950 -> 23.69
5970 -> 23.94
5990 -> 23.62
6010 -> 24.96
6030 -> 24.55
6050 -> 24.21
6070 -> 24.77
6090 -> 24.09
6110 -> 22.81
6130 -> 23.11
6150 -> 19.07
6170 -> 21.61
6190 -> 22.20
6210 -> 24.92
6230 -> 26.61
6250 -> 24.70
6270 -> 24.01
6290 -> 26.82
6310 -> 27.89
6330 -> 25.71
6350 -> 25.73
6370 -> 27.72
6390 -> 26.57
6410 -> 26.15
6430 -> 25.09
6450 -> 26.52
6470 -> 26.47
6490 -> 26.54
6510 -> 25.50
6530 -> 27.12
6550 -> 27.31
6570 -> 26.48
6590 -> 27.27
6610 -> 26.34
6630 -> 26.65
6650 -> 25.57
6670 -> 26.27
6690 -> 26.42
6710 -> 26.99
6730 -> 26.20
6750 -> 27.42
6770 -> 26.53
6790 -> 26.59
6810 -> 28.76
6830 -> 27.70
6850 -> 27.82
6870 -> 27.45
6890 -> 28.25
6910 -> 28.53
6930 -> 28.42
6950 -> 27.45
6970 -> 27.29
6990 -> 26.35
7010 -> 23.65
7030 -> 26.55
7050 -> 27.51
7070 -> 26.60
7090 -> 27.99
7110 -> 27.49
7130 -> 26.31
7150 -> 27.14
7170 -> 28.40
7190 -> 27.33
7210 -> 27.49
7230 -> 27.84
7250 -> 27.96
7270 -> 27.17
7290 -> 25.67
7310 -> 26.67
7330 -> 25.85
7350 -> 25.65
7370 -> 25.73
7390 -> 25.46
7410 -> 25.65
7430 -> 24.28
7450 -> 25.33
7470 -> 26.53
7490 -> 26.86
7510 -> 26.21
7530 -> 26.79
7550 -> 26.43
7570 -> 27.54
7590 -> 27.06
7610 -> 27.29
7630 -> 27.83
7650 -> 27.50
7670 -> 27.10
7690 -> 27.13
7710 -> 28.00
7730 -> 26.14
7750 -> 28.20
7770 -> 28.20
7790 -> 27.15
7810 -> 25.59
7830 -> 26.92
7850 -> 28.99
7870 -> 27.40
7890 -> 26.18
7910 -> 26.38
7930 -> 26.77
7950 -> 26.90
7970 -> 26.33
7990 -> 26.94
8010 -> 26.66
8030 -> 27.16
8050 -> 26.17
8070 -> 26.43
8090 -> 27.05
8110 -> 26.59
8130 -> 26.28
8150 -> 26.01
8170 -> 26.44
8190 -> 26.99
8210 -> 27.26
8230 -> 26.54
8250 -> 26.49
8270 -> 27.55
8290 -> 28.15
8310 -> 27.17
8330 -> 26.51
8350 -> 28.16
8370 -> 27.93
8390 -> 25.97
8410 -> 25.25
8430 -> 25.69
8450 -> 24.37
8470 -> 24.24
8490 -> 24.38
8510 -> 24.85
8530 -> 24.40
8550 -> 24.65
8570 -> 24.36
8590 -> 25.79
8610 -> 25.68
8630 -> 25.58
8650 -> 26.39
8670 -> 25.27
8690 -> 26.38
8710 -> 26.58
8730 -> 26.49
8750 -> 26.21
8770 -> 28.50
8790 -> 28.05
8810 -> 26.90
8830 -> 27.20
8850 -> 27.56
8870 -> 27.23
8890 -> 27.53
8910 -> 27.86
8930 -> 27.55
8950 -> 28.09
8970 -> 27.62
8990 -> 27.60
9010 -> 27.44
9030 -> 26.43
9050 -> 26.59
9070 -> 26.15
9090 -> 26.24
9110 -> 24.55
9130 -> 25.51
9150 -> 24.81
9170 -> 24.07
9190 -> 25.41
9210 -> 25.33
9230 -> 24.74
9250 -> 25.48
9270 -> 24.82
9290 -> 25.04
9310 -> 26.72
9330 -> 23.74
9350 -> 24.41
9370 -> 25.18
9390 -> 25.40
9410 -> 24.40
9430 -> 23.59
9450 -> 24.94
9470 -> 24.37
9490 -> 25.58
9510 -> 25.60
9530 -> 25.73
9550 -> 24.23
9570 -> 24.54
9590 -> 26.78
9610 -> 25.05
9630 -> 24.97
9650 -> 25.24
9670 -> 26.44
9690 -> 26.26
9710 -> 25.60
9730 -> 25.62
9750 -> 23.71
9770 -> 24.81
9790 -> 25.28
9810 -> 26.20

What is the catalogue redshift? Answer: 0.19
